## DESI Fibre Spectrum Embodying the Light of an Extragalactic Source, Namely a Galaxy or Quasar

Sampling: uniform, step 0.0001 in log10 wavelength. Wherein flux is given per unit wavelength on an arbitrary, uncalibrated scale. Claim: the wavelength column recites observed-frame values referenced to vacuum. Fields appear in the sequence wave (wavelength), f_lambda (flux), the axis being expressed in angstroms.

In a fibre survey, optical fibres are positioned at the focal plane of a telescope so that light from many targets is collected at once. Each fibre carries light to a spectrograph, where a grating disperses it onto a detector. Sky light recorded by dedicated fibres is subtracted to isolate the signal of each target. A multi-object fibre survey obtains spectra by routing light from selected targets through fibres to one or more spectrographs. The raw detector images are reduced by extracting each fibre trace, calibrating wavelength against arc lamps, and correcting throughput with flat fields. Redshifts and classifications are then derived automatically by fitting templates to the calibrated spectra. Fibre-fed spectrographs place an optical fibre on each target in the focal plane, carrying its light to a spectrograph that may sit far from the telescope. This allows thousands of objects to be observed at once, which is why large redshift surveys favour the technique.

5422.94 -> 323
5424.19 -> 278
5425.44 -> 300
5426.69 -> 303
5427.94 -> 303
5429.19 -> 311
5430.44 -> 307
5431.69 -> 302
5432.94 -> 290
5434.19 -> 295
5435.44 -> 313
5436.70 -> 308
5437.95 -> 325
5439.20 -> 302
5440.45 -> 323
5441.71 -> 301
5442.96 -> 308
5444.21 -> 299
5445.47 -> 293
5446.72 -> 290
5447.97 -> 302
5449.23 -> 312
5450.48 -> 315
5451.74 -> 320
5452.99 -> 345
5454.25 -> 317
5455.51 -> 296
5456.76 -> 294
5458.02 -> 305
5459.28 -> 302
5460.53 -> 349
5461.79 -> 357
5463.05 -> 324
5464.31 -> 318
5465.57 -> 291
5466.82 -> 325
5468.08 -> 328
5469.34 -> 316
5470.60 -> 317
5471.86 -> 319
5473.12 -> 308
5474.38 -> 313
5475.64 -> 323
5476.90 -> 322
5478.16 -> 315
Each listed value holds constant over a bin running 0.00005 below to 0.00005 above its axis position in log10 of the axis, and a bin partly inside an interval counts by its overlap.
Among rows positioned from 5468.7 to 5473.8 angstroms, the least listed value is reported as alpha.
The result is 308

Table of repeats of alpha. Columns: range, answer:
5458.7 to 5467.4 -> 291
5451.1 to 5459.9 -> 294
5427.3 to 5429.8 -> 303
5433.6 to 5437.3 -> 295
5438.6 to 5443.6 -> 301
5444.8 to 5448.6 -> 290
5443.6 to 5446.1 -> 293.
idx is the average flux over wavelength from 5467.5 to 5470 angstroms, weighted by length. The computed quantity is 322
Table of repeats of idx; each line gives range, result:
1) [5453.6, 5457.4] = 302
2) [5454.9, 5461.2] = 310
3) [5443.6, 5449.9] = 299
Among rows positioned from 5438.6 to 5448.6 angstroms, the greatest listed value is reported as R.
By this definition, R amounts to 323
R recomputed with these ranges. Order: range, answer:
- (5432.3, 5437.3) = 313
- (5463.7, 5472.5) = 328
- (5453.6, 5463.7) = 357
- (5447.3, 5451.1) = 315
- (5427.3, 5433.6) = 311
